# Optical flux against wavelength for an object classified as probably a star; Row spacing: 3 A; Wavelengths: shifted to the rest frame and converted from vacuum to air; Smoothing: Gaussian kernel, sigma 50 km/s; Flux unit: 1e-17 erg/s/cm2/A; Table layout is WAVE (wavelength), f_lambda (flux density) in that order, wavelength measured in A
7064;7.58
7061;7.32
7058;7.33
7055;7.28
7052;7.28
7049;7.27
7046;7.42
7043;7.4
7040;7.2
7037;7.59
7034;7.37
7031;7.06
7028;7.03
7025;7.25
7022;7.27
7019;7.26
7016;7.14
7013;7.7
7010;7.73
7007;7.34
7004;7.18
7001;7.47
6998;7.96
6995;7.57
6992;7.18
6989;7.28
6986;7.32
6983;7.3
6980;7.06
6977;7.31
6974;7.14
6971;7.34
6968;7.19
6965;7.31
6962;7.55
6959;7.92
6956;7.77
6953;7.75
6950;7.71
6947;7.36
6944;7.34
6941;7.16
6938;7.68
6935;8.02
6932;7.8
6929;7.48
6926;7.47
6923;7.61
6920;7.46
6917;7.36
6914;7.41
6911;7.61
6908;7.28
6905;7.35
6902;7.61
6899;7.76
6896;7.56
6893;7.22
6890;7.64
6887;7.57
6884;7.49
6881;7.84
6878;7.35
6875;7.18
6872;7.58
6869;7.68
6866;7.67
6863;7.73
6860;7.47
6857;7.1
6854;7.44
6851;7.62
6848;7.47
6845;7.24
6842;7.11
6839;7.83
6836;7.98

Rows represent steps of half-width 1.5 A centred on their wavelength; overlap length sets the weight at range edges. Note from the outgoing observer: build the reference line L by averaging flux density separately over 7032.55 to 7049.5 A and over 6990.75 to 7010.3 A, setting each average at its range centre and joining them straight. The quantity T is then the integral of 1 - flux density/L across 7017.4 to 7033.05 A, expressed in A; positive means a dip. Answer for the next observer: 0.5 A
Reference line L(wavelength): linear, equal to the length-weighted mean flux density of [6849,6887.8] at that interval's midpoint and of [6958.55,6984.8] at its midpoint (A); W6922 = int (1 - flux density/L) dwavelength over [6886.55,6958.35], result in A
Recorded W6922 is -1.3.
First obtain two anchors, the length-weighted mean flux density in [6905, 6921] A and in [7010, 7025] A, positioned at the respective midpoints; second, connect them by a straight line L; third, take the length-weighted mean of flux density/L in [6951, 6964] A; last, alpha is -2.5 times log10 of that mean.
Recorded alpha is -0.05 mag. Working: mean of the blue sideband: 7.42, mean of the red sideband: 7.37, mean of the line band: 7.73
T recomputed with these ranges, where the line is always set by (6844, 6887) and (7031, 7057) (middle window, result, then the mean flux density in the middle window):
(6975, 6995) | 0.3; 7.26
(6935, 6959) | -0.6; 7.59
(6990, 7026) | -0.3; 7.42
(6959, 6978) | 0.1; 7.36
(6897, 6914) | -0.1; 7.51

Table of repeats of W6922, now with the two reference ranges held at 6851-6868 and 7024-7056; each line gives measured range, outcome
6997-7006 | -0.2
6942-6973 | -0.5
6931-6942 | -0.4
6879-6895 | -0.2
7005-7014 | -0.3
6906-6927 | -0.1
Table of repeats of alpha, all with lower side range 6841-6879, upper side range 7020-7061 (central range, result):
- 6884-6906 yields -0.02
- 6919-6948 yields -0.02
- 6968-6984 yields 0.02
